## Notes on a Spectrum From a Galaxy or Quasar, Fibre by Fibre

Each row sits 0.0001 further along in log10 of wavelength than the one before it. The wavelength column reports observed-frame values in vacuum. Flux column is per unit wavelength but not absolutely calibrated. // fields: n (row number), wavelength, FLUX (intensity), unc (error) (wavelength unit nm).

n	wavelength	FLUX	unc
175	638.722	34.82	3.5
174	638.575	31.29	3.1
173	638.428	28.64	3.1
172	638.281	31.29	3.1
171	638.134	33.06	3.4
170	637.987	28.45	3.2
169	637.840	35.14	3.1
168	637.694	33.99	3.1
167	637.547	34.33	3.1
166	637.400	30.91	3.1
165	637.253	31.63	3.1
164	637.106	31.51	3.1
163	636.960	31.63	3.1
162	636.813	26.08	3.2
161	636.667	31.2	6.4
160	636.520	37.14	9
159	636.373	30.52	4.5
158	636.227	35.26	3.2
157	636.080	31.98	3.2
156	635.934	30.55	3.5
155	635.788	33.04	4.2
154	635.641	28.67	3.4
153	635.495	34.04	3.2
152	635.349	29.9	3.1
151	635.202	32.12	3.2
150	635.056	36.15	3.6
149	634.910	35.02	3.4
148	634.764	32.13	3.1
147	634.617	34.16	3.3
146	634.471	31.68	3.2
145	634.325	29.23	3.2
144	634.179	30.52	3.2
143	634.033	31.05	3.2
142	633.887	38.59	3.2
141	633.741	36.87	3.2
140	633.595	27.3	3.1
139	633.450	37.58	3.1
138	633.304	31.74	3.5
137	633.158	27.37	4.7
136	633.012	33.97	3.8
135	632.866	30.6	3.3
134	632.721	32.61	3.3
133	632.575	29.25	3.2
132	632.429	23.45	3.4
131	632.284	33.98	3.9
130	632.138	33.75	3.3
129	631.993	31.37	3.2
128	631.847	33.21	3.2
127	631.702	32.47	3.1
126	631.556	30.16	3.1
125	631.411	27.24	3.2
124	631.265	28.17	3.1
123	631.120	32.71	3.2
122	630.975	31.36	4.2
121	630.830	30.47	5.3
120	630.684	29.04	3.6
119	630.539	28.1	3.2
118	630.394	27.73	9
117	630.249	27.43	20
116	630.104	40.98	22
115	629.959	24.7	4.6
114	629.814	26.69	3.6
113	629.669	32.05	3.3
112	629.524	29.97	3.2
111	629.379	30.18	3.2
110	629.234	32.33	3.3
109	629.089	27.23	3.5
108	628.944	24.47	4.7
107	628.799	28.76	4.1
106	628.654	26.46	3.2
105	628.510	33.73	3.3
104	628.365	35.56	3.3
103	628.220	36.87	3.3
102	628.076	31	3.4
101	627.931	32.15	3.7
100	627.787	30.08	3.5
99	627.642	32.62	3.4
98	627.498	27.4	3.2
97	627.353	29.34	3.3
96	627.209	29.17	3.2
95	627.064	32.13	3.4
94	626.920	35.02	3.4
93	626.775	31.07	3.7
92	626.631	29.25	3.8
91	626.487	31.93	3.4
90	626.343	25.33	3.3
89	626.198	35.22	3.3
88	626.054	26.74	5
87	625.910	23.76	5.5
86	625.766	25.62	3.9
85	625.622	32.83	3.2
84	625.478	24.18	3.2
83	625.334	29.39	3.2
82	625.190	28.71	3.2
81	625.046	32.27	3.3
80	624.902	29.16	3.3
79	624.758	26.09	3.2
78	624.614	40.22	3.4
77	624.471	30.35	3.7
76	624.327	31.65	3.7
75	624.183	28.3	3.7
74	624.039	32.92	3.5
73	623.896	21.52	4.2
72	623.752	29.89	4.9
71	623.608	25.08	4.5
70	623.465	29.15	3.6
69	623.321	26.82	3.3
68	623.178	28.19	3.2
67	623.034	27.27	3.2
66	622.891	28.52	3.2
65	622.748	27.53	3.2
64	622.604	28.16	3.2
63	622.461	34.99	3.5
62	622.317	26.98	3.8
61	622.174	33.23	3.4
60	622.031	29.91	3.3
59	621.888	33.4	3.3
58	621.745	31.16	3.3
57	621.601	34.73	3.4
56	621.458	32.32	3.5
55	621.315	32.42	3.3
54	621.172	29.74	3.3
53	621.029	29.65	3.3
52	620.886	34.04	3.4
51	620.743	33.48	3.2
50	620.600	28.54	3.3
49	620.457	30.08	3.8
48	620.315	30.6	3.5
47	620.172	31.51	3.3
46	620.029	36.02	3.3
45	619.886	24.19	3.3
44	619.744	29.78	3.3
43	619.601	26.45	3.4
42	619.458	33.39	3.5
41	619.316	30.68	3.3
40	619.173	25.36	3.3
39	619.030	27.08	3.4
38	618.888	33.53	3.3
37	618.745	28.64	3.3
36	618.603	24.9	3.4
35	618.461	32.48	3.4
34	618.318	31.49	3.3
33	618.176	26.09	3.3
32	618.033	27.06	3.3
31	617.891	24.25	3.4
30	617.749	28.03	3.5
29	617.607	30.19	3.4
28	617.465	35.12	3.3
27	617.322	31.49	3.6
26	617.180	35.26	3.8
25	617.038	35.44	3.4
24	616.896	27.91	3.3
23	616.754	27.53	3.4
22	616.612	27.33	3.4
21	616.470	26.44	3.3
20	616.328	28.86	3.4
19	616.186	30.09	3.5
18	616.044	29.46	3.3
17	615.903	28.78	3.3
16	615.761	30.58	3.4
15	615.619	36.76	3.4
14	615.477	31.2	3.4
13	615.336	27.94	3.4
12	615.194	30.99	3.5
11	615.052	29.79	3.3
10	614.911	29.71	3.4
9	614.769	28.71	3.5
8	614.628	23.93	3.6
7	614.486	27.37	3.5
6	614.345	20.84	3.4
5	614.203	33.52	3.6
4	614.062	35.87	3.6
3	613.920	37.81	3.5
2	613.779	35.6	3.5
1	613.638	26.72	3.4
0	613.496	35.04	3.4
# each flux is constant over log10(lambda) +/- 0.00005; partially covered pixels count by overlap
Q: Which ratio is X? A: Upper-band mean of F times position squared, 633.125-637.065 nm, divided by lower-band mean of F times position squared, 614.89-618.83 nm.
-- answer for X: 1.2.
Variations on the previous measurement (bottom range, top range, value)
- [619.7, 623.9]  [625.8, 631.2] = 1.03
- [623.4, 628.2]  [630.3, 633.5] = 1.05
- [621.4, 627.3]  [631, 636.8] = 1.11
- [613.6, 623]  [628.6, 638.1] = 1.09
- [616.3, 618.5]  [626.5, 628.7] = 1.10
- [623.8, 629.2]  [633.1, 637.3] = 1.11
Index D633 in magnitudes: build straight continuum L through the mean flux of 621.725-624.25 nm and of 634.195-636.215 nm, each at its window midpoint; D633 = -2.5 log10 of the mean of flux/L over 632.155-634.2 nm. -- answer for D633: -0.01 mag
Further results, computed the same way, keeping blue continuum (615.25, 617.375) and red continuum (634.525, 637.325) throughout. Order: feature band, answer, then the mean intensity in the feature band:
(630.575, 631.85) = 0.051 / 30.3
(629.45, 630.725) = 0.071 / 29.7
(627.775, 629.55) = 0.029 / 30.7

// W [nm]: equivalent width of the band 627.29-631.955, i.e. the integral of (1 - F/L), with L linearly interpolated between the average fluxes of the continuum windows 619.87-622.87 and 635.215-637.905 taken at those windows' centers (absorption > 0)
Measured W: 0.19 nm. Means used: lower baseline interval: 31.2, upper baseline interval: 32.1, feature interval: 30.3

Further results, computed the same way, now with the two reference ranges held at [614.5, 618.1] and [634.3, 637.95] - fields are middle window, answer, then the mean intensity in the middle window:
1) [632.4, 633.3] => 0.05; 30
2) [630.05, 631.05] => 0.03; 30.6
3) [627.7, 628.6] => -0.05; 33.1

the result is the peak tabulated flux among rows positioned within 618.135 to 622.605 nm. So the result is 36.02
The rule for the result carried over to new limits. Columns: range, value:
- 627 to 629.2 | 36.87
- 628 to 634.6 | 40.98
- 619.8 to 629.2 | 40.22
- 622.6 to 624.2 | 32.92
